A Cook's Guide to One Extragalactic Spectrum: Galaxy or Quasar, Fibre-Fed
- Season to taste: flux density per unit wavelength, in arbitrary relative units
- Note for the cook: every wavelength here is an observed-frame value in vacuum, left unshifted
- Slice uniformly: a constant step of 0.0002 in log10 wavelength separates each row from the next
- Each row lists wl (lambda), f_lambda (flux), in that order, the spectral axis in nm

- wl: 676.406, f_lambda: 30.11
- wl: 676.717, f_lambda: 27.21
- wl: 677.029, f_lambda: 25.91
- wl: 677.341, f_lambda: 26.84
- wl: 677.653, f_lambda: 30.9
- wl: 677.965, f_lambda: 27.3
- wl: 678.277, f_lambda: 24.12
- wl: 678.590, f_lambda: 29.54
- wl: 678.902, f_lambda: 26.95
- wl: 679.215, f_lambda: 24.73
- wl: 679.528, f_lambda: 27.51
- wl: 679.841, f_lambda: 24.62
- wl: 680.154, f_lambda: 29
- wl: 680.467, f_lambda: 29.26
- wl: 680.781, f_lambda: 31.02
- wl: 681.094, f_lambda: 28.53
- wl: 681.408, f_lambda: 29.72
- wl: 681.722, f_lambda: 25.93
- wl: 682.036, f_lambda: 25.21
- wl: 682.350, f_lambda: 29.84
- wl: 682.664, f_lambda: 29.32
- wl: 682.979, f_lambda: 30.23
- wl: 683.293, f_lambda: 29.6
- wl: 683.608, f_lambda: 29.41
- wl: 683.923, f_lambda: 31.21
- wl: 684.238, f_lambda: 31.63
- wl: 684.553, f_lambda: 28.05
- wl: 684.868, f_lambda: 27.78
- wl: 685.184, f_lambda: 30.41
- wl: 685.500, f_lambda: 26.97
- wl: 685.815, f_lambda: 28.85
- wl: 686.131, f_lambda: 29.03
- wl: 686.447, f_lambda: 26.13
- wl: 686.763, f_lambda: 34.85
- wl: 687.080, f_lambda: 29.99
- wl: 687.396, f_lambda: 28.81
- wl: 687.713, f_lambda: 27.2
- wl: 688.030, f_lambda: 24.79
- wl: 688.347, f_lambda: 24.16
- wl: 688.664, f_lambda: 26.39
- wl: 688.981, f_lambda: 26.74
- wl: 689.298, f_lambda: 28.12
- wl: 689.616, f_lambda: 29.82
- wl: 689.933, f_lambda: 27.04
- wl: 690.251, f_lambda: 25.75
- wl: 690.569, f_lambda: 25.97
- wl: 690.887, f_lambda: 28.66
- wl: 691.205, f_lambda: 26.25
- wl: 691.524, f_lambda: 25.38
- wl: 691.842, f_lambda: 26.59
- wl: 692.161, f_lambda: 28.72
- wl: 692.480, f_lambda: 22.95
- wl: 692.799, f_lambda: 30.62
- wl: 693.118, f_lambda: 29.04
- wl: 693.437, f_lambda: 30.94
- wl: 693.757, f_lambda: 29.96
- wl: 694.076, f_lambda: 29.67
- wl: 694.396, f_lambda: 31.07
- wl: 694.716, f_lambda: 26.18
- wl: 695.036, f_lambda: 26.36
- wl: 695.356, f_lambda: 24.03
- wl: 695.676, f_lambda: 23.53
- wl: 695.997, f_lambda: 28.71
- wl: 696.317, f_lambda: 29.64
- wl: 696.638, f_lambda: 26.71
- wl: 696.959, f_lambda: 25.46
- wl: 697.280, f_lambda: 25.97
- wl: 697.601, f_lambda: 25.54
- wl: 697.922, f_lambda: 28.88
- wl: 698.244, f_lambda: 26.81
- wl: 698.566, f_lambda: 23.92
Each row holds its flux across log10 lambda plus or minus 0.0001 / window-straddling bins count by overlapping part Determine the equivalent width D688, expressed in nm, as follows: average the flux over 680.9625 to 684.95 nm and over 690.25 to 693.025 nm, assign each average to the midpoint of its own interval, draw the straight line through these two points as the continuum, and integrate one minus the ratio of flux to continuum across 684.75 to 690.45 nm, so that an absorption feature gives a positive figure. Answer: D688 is -0.01 nm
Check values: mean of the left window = 29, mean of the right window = 26.9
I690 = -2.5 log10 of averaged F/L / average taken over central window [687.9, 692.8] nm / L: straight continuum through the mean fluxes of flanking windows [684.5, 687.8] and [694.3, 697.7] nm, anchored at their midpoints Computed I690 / 0.05 mag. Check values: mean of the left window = 29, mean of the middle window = 26.6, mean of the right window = 26.6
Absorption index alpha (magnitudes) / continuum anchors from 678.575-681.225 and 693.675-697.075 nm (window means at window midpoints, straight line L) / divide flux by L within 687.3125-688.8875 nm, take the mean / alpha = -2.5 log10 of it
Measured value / 0.06 mag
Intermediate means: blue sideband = 27.8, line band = 26.2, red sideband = 27.4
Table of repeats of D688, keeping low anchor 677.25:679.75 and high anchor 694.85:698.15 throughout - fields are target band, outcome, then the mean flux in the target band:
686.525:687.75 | -0.15 nm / 30.2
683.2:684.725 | -0.17 nm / 30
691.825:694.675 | -0.24 nm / 28.8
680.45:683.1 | -0.17 nm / 28.7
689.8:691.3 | 0.00 nm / 26.8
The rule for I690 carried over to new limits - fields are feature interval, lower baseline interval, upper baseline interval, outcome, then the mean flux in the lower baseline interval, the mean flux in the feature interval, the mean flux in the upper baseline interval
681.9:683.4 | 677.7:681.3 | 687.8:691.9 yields -0.06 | 27.6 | 28.9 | 26.6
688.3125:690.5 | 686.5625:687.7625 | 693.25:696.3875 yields 0.10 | 30.3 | 27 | 28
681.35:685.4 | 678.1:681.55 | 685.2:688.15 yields -0.03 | 27.7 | 29.1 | 28.7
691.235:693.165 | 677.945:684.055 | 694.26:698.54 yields 0.00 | 28.2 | 27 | 26.7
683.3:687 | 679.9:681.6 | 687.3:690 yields -0.06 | 29.2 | 29.5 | 27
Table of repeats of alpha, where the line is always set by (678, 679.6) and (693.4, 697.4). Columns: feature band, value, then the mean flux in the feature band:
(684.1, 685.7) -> -0.08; 28.9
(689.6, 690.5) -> 0.01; 27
